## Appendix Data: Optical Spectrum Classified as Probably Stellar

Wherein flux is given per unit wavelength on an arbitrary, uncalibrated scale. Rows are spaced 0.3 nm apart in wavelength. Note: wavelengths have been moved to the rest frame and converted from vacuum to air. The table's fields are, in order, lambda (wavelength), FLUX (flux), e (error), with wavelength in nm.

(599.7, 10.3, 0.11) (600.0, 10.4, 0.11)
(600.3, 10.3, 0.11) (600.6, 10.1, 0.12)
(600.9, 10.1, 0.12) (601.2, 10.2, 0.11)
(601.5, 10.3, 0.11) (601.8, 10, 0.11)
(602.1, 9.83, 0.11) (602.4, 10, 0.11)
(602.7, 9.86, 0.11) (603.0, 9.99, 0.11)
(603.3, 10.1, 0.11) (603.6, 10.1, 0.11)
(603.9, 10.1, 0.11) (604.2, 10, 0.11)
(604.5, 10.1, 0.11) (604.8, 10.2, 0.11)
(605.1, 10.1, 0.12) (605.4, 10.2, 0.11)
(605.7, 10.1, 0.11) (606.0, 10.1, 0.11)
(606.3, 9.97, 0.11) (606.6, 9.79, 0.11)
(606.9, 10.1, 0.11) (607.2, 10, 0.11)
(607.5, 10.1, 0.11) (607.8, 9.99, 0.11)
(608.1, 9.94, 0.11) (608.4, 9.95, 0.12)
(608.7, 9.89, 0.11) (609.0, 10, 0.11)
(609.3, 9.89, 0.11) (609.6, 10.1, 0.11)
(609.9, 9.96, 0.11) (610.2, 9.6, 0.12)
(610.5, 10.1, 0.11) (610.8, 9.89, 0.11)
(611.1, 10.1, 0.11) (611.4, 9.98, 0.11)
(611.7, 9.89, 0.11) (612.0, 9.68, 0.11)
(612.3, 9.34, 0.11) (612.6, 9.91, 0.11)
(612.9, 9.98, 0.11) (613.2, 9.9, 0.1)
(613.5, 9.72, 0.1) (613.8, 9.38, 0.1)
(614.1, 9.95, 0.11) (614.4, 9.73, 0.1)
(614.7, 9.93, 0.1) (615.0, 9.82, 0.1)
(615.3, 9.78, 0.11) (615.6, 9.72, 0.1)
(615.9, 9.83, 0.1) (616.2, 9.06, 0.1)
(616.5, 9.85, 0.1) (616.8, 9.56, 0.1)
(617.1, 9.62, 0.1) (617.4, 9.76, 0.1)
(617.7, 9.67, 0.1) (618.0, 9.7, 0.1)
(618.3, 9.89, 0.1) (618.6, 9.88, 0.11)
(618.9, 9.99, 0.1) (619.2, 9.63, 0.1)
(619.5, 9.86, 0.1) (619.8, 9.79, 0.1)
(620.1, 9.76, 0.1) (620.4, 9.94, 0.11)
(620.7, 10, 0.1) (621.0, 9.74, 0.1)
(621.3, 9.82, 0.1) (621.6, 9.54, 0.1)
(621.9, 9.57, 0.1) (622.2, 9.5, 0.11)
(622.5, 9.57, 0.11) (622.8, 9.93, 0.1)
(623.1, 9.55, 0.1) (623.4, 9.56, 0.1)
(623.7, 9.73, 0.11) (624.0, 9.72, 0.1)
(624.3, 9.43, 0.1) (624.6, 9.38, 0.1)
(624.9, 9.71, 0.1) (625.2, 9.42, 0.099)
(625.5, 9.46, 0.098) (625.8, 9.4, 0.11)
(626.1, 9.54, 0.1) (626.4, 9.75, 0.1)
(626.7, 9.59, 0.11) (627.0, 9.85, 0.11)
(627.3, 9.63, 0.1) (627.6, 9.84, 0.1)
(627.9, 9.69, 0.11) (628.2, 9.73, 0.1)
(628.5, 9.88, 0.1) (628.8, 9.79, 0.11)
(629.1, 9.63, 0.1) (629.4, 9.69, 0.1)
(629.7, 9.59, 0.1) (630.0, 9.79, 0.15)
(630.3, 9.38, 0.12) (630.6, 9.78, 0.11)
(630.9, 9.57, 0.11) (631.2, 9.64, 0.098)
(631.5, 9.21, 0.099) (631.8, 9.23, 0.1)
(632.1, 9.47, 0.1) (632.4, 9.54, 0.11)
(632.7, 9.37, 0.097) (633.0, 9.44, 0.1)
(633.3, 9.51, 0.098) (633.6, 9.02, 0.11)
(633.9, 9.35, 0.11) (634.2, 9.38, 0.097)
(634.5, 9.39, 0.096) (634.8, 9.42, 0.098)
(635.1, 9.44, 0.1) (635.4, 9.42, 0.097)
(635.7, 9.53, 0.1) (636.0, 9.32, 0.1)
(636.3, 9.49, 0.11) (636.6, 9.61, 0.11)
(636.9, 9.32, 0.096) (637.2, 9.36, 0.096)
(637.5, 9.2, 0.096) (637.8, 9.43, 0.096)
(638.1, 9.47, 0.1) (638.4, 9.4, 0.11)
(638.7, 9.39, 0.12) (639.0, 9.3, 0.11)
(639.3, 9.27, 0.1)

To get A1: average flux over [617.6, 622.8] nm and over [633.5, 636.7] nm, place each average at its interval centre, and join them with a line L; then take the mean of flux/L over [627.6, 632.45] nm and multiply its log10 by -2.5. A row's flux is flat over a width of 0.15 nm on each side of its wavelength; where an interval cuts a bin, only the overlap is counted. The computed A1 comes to -0.01 mag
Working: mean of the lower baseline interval 9.76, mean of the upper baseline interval 9.4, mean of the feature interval 9.61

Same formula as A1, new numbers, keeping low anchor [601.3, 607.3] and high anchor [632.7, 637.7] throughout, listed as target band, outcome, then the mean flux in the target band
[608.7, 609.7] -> 0.00 mag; 9.98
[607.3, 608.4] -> 0.00 mag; 10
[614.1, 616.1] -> 0.00 mag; 9.79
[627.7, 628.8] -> -0.03 mag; 9.77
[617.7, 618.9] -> -0.01 mag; 9.83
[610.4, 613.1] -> 0.00 mag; 9.87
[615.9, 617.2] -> 0.03 mag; 9.55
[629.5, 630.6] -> -0.01 mag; 9.62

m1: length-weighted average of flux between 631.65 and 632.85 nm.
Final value 9.4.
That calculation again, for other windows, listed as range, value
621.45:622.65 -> 9.55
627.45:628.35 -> 9.75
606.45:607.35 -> 9.96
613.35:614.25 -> 9.68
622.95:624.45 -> 9.6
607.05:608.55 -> 10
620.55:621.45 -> 9.85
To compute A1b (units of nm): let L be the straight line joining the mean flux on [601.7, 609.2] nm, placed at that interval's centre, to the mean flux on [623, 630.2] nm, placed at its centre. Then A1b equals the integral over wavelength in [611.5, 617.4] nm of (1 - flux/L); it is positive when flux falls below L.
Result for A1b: 0.081 nm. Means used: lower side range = 10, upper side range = 9.64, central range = 9.72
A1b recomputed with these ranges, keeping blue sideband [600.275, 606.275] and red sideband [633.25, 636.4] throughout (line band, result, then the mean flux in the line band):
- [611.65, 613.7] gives 0.024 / 9.76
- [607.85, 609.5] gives 0.003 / 9.94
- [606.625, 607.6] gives -0.003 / 10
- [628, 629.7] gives -0.038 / 9.73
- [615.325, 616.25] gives 0.017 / 9.62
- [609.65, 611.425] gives -0.004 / 9.94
